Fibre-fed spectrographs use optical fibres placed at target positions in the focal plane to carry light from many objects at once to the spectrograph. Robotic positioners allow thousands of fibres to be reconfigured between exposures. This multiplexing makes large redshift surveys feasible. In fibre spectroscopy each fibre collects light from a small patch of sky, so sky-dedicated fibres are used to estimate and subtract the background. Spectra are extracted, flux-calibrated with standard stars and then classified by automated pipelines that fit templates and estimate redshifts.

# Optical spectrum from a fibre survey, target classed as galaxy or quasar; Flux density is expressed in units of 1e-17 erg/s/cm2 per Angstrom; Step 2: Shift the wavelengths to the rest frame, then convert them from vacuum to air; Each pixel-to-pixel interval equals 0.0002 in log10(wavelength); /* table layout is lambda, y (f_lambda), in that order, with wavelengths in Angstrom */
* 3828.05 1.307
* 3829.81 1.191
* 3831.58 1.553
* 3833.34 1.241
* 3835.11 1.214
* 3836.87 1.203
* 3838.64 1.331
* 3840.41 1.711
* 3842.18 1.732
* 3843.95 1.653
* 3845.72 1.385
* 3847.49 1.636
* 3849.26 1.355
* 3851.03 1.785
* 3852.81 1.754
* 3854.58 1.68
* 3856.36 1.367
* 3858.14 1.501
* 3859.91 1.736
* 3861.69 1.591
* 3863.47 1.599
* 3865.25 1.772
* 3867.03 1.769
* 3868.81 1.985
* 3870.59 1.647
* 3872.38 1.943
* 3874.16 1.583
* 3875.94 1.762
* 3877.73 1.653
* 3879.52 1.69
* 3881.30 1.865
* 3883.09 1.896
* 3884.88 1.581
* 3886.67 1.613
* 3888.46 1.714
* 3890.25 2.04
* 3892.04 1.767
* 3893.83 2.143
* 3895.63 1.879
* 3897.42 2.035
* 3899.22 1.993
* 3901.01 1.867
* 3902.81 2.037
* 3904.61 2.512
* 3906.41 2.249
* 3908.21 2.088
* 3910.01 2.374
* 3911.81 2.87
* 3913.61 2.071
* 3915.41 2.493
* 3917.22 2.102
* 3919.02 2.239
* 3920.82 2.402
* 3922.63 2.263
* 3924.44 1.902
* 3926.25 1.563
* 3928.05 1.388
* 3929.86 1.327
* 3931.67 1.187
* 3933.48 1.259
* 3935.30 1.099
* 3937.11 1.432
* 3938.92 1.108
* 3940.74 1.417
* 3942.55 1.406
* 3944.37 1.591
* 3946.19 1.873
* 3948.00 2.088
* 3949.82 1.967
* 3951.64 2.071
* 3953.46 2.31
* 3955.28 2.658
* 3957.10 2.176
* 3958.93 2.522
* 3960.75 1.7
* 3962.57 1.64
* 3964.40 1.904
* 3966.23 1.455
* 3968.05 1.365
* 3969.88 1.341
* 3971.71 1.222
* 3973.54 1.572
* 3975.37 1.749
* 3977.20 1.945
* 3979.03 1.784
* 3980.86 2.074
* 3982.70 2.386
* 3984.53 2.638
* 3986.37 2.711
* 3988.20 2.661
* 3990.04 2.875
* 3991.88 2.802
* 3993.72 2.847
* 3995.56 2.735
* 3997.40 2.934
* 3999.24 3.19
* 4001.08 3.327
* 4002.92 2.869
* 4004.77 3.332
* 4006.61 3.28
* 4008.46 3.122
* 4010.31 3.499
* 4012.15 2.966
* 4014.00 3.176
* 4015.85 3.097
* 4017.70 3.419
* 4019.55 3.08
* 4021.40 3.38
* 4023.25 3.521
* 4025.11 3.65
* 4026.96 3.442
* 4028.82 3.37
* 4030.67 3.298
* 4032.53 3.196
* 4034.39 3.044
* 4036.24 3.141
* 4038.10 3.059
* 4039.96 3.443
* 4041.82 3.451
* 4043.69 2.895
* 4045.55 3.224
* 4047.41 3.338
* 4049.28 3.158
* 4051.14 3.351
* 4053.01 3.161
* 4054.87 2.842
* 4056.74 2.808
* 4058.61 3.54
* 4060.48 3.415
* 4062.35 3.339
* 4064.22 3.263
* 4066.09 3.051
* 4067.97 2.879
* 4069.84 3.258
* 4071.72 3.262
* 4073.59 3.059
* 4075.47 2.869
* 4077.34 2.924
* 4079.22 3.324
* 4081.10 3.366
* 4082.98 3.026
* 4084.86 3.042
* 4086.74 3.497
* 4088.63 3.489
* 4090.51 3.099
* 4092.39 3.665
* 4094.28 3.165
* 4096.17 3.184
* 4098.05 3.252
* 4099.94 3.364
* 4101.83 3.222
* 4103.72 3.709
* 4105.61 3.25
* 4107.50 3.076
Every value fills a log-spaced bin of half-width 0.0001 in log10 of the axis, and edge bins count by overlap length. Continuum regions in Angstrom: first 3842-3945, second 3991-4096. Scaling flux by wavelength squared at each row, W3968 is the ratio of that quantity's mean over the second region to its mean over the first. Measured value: 1.93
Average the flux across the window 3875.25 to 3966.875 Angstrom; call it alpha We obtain 1.89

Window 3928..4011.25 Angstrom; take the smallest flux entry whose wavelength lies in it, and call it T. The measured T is 1.099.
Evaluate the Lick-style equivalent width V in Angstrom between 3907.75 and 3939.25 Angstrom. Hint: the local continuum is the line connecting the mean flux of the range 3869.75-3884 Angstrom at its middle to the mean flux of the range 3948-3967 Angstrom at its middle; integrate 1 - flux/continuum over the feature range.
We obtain 1.03 Angstrom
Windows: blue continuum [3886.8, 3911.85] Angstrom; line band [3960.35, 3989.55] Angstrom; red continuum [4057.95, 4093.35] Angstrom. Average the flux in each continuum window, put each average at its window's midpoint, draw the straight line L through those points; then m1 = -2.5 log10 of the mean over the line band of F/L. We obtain 0.33 mag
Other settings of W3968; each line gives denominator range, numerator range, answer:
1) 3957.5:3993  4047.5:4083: 1.63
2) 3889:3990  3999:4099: 1.76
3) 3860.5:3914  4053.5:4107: 1.85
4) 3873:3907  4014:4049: 1.86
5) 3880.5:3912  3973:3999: 1.27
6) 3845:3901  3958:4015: 1.49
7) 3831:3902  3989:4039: 2.03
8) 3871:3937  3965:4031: 1.51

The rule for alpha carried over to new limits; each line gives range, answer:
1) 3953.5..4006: 2.31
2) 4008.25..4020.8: 3.2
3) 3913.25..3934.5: 1.84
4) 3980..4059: 3.1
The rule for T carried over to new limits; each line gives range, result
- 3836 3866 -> 1.203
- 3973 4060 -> 1.572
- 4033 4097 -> 2.808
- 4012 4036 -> 2.966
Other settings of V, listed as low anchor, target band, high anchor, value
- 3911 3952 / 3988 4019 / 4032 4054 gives -4.30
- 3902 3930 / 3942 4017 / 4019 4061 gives 9.97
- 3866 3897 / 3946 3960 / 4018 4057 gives 1.38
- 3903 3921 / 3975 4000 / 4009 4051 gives 3.39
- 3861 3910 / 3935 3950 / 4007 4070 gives 5.24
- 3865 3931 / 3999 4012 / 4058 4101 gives -2.45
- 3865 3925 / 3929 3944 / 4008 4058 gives 6.83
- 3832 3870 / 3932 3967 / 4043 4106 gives 8.21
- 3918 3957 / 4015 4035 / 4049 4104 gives -4.88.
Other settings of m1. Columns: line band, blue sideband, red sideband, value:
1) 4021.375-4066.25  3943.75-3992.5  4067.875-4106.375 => -0.17 mag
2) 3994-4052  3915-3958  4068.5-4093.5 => -0.22 mag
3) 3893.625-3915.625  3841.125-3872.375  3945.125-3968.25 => -0.20 mag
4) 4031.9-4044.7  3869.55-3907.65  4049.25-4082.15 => -0.08 mag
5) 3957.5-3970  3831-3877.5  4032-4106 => 0.35 mag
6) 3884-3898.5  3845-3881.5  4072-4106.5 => 0.01 mag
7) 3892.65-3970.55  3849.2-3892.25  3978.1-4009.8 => 0.17 mag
